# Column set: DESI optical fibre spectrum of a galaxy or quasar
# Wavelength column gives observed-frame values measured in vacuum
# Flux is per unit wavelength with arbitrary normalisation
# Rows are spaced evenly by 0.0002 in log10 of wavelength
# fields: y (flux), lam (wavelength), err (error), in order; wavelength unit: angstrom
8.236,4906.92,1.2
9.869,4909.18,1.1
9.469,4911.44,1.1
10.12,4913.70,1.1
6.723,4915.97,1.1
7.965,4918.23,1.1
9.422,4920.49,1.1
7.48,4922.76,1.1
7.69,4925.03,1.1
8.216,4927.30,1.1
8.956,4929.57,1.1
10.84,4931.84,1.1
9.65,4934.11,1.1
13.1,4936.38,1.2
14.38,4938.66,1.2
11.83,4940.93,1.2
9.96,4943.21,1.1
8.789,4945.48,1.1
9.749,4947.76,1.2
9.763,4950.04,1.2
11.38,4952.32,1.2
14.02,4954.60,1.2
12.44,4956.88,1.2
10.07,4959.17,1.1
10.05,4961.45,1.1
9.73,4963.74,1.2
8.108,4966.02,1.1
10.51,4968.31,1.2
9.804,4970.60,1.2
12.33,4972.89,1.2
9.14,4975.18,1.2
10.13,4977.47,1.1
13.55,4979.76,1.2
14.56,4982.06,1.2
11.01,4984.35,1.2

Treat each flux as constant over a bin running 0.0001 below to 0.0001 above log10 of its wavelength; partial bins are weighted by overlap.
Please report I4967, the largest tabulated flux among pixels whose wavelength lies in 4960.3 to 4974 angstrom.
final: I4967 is 12.33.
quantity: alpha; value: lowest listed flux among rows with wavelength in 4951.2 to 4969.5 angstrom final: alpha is 8.108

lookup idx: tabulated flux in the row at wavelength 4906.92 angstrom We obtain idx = 8.236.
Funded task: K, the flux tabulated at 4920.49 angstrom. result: 9.422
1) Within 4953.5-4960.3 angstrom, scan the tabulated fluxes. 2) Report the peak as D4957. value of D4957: 14.02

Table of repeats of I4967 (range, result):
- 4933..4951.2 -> 14.38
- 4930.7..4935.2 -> 10.84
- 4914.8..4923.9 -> 9.422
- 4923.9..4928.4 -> 8.216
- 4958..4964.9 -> 10.07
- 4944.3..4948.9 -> 9.749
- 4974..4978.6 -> 10.13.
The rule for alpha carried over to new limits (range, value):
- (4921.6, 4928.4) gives 7.48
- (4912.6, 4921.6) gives 6.723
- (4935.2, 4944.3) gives 9.96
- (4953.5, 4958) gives 12.44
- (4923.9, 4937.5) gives 7.69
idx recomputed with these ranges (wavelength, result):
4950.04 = 9.763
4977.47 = 10.13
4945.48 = 8.789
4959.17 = 10.07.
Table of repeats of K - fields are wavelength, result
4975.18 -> 9.14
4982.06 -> 14.56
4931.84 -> 10.84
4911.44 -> 9.469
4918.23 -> 7.965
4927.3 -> 8.216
